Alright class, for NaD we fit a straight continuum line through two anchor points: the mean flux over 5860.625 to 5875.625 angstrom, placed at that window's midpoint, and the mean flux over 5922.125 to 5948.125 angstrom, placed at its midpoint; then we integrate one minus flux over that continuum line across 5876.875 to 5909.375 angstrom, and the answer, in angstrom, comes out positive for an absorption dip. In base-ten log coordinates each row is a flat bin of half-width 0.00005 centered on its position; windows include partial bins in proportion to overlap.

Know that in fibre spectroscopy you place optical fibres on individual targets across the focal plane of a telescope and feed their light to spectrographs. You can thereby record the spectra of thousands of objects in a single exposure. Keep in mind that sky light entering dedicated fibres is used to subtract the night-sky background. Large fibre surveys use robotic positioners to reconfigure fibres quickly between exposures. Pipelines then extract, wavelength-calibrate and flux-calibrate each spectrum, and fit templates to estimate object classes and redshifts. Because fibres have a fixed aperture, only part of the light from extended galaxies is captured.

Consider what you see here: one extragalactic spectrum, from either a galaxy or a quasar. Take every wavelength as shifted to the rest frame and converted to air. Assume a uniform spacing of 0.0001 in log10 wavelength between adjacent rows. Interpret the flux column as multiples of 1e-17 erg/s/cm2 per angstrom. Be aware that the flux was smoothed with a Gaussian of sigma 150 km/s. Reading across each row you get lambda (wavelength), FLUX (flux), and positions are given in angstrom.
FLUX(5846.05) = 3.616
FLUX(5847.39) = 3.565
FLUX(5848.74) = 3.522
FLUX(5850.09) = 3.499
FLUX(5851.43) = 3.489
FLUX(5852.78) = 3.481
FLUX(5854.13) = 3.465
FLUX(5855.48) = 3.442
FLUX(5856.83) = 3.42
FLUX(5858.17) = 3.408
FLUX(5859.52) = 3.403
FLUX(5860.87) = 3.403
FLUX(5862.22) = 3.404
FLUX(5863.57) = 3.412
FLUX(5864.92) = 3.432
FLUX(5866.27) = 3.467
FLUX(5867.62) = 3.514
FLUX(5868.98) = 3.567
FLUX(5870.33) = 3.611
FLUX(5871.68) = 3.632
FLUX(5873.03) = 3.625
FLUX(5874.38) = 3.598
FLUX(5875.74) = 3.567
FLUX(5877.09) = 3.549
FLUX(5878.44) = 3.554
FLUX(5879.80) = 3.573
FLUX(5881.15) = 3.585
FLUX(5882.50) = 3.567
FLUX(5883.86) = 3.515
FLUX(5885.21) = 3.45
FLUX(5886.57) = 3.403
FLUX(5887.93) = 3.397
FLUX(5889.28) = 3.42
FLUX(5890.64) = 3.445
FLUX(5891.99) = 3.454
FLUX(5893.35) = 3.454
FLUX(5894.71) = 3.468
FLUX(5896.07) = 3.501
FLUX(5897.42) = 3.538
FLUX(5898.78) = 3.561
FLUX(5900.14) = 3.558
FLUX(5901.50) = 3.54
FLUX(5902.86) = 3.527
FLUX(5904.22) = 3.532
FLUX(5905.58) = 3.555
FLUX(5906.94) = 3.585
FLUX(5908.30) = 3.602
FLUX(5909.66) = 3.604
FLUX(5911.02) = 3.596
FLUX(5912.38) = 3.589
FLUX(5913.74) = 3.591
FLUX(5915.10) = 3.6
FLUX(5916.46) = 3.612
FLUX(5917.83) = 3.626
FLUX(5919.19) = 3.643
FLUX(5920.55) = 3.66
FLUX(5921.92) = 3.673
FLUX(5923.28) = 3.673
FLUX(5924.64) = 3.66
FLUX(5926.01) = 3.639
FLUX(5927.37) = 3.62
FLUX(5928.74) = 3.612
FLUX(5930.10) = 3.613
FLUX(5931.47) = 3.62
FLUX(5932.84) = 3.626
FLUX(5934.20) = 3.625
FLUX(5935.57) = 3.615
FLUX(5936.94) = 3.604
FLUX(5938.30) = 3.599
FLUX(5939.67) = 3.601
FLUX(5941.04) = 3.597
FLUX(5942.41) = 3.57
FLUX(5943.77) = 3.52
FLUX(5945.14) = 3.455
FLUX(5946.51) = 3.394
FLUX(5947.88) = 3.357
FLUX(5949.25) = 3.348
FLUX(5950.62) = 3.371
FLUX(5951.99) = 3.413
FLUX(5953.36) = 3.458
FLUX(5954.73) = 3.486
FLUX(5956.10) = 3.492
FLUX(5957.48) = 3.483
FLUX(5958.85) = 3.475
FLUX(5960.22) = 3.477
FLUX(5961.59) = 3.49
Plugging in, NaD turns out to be 0.3 angstrom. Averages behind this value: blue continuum 3.52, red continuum 3.58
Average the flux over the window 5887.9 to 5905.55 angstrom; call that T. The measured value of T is 3.5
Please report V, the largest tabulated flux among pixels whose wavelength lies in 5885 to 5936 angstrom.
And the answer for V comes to 3.673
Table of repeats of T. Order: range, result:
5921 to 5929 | 3.65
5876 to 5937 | 3.56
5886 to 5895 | 3.43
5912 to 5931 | 3.63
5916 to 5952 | 3.57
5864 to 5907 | 3.52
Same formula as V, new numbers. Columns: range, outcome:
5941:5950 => 3.597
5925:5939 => 3.639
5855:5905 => 3.632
